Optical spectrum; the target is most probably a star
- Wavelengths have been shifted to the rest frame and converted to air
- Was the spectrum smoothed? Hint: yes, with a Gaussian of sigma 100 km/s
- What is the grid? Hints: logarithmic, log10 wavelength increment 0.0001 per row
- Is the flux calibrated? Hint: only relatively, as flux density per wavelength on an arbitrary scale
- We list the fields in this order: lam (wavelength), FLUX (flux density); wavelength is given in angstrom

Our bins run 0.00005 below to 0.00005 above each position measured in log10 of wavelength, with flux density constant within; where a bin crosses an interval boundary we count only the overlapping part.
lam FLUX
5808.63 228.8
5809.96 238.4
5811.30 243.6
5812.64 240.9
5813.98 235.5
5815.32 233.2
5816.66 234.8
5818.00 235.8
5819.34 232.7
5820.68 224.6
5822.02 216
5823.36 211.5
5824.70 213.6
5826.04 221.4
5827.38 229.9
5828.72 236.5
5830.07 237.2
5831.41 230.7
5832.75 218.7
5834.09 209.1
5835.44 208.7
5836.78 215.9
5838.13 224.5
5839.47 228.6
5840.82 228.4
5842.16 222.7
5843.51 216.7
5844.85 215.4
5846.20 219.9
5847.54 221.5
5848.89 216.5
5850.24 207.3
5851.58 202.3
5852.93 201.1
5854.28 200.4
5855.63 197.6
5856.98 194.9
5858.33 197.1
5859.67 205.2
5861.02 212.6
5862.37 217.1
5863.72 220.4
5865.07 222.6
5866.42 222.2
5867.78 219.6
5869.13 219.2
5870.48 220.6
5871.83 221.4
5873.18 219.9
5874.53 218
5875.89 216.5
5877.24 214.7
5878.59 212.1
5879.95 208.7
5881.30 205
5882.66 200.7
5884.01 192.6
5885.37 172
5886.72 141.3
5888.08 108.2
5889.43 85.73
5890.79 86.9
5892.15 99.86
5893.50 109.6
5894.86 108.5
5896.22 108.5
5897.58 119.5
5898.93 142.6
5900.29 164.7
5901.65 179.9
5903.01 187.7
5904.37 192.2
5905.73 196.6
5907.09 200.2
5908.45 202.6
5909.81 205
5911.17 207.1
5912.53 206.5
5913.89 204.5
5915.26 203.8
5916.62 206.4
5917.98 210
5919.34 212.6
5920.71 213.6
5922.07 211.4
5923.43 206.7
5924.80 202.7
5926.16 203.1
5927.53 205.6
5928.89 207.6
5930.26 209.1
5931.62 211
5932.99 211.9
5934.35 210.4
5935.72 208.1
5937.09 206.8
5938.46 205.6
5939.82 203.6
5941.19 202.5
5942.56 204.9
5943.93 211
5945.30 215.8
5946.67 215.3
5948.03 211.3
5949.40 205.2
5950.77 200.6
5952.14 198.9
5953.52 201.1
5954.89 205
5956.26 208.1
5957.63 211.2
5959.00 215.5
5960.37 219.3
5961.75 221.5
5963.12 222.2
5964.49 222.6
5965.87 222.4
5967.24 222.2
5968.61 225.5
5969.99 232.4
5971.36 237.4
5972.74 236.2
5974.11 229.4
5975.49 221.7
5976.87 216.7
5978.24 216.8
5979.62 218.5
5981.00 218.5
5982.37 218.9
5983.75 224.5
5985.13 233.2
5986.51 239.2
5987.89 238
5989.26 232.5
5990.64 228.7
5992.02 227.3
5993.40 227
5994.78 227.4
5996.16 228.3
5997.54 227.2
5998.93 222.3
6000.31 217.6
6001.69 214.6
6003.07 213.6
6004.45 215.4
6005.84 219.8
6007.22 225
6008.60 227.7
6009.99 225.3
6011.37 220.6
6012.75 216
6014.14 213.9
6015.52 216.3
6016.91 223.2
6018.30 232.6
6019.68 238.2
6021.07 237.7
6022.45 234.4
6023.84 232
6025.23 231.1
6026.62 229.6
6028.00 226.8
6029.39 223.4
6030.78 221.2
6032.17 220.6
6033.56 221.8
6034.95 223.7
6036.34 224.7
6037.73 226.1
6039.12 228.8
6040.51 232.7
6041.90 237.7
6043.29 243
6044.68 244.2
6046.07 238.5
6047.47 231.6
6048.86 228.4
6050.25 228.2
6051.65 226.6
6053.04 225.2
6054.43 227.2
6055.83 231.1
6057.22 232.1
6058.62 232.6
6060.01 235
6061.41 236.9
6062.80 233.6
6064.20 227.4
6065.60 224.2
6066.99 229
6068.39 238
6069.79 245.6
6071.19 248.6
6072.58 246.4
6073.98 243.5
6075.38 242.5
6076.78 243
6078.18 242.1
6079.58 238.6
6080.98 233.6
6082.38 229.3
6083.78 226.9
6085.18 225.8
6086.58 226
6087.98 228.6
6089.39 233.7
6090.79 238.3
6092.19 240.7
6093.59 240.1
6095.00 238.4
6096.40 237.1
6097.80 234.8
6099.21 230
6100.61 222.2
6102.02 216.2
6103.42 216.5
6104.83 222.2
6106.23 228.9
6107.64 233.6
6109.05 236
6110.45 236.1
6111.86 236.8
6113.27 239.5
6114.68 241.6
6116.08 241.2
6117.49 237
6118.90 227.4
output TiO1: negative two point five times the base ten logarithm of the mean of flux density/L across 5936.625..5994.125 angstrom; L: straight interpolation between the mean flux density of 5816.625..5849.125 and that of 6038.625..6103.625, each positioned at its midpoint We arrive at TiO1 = 0.05 mag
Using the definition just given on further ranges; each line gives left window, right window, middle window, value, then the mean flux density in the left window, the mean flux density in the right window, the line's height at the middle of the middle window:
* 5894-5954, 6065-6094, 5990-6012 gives -0.03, 196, 236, 216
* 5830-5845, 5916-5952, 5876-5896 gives 0.36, 221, 208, 215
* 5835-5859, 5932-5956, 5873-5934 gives 0.15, 212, 207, 209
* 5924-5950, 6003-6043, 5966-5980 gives -0.05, 208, 226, 215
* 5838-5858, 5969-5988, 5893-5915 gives 0.26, 213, 227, 219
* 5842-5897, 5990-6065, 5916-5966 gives -0.01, 190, 227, 207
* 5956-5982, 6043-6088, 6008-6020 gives 0.02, 222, 234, 228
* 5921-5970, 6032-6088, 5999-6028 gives 0.00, 211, 233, 224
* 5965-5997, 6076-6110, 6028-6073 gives -0.01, 227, 232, 230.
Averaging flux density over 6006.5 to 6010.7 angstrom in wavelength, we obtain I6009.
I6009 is 226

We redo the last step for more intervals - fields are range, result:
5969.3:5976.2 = 231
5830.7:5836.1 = 217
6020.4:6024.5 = 235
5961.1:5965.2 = 222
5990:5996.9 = 228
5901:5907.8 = 191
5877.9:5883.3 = 207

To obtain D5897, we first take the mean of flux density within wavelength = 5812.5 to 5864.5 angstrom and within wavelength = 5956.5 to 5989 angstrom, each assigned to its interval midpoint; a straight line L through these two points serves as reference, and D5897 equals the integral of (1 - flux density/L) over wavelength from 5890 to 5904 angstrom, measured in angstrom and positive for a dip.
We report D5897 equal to 5.7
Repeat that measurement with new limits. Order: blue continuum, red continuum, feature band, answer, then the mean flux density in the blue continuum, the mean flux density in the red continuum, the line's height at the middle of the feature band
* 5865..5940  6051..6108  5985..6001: -1.3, 189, 233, 211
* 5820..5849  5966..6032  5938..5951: 0.9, 221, 226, 224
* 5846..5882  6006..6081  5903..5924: 1.2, 212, 231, 217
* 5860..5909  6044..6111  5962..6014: -4.0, 180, 233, 208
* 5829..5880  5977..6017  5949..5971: 0.6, 216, 223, 221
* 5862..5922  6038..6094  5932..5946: -0.7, 185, 235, 198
